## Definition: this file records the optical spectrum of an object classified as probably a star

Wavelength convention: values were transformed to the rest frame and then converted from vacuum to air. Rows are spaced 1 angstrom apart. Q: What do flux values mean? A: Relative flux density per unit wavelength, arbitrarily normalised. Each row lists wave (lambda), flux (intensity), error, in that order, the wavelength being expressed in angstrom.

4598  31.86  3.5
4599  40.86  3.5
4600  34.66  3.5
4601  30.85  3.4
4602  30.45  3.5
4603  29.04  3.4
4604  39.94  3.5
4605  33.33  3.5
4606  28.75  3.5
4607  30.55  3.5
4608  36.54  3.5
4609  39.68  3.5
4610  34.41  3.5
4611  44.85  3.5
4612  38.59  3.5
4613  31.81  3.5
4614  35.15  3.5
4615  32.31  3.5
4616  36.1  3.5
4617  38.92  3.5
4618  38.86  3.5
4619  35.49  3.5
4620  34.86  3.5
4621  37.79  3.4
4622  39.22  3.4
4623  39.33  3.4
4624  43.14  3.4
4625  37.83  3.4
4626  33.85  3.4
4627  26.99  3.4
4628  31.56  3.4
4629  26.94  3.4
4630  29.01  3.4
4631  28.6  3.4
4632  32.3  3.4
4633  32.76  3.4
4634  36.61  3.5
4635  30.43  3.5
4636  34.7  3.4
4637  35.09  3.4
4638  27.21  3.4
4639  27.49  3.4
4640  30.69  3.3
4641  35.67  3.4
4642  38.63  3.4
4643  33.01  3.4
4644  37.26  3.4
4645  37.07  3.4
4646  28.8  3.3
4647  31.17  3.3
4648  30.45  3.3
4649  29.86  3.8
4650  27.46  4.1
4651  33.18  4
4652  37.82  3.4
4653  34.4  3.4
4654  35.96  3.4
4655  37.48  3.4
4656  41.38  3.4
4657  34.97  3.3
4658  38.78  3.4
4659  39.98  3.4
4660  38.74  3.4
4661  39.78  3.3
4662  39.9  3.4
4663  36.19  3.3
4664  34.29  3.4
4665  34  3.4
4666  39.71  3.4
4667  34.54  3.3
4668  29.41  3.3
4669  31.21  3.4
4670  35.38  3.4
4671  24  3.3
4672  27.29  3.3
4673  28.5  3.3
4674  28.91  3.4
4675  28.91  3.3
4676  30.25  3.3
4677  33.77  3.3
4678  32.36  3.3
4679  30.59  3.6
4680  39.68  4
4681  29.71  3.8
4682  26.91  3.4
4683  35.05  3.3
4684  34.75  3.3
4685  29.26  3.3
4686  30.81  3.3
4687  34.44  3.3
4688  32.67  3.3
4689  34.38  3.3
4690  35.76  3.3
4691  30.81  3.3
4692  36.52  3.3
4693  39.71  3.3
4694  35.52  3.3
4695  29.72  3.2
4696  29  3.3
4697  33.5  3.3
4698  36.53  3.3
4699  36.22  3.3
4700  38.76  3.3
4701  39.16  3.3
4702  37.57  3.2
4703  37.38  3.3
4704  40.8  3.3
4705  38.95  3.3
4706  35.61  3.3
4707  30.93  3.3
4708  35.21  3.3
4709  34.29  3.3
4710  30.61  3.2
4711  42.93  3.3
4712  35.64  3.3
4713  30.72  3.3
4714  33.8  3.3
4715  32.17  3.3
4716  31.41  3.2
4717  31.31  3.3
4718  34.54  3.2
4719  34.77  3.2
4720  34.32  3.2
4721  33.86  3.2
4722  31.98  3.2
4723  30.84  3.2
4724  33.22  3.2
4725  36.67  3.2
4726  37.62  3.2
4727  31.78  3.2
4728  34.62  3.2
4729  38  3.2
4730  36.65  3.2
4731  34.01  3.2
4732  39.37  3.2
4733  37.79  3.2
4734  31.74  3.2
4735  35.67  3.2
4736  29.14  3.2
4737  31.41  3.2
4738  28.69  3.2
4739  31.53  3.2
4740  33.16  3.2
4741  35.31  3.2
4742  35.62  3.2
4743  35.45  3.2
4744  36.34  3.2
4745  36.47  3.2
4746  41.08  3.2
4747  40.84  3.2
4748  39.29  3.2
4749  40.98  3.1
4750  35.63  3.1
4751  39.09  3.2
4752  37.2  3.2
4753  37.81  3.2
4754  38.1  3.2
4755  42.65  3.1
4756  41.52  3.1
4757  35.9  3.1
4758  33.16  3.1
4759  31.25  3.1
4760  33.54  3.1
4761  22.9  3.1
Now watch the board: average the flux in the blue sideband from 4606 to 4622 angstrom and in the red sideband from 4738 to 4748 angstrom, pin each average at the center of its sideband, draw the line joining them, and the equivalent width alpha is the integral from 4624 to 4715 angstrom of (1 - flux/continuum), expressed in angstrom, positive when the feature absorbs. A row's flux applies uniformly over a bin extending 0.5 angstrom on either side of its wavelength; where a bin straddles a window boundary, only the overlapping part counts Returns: 5.9 angstrom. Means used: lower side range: 36.2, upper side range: 36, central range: 33.8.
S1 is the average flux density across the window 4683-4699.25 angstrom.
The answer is 33.7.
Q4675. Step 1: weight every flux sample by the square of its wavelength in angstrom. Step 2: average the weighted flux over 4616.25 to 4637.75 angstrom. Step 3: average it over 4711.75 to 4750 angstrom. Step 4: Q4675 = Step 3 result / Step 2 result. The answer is 1.05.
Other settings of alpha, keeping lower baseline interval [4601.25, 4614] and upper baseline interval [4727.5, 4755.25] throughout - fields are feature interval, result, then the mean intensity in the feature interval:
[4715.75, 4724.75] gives 0.7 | 33.1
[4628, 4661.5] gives 1.4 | 33.7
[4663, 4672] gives 0.7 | 32.7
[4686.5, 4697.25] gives 0.5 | 33.8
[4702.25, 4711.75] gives -0.1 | 36.3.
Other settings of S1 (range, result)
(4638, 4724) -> 33.9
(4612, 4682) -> 33.8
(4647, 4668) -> 35.7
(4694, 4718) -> 34.9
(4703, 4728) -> 34.4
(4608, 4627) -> 37.1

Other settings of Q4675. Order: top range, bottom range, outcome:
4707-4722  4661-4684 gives 1.06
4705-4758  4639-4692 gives 1.08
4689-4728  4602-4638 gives 1.04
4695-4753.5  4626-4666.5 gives 1.07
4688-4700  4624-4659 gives 1.06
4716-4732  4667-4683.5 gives 1.14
